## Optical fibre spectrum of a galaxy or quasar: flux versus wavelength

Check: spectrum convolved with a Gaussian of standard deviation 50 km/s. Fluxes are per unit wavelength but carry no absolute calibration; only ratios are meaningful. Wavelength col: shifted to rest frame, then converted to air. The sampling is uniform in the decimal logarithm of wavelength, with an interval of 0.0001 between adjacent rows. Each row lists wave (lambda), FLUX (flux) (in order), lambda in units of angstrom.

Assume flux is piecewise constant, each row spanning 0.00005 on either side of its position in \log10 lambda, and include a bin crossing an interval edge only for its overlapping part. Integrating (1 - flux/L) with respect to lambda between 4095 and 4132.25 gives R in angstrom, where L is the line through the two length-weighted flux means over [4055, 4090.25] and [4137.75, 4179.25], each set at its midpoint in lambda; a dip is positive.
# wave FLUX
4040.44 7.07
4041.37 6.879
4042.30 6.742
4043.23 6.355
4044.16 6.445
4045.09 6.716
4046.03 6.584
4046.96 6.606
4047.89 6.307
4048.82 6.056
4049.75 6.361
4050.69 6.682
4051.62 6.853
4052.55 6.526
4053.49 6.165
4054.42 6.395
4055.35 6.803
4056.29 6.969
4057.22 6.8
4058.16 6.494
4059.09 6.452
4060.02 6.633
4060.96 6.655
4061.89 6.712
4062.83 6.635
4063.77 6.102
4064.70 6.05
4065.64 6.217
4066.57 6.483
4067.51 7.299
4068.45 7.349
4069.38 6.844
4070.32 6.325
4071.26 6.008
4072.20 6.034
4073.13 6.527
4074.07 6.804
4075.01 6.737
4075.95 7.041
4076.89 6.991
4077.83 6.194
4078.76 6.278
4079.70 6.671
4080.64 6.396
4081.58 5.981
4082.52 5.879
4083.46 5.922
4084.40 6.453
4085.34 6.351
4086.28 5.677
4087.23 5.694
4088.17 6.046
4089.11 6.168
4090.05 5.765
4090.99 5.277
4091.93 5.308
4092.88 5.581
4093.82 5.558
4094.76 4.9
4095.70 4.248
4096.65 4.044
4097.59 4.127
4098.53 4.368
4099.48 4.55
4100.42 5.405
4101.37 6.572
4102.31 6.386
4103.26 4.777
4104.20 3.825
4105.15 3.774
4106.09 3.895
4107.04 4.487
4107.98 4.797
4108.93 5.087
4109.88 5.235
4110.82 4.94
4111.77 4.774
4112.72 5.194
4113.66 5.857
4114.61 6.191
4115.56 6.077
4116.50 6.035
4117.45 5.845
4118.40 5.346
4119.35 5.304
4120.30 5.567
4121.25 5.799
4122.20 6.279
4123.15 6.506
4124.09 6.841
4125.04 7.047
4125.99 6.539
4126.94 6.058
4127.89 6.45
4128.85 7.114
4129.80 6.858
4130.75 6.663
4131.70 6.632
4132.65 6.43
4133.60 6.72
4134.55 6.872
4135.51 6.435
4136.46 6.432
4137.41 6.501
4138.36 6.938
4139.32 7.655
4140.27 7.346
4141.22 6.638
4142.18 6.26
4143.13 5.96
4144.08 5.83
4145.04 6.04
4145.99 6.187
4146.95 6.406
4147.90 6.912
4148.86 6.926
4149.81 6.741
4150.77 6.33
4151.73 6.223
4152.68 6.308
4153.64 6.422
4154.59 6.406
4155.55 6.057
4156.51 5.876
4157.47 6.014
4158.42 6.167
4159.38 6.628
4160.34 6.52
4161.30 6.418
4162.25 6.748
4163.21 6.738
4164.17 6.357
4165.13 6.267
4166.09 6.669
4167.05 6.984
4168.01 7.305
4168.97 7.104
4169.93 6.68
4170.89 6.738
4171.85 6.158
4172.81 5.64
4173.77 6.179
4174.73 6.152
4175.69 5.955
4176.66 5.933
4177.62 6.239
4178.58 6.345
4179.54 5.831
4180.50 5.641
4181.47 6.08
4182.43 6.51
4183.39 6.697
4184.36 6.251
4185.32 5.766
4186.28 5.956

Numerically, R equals 5.3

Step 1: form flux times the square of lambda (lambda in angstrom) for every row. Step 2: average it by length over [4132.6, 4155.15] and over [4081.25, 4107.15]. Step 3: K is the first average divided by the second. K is 1.3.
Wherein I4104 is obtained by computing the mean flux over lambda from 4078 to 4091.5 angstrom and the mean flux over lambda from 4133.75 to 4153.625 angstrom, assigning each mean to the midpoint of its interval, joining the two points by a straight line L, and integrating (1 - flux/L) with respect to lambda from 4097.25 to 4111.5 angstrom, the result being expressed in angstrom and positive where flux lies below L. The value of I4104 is 3.19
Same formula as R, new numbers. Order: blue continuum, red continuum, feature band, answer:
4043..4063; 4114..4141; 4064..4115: 6.4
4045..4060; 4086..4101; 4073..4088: -1.9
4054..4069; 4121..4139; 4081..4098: 2.9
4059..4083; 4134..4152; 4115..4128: 0.9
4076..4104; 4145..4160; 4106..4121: 1.5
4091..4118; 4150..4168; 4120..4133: -2.0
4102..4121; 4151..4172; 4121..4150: -4.0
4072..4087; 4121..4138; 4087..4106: 4.0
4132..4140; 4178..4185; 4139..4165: 0.5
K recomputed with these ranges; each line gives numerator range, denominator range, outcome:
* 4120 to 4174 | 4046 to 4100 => 1.10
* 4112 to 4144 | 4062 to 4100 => 1.09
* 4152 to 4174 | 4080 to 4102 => 1.21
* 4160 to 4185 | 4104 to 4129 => 1.17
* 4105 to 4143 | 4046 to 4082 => 0.95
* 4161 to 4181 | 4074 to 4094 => 1.09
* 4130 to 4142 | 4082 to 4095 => 1.20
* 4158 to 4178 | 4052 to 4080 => 1.03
